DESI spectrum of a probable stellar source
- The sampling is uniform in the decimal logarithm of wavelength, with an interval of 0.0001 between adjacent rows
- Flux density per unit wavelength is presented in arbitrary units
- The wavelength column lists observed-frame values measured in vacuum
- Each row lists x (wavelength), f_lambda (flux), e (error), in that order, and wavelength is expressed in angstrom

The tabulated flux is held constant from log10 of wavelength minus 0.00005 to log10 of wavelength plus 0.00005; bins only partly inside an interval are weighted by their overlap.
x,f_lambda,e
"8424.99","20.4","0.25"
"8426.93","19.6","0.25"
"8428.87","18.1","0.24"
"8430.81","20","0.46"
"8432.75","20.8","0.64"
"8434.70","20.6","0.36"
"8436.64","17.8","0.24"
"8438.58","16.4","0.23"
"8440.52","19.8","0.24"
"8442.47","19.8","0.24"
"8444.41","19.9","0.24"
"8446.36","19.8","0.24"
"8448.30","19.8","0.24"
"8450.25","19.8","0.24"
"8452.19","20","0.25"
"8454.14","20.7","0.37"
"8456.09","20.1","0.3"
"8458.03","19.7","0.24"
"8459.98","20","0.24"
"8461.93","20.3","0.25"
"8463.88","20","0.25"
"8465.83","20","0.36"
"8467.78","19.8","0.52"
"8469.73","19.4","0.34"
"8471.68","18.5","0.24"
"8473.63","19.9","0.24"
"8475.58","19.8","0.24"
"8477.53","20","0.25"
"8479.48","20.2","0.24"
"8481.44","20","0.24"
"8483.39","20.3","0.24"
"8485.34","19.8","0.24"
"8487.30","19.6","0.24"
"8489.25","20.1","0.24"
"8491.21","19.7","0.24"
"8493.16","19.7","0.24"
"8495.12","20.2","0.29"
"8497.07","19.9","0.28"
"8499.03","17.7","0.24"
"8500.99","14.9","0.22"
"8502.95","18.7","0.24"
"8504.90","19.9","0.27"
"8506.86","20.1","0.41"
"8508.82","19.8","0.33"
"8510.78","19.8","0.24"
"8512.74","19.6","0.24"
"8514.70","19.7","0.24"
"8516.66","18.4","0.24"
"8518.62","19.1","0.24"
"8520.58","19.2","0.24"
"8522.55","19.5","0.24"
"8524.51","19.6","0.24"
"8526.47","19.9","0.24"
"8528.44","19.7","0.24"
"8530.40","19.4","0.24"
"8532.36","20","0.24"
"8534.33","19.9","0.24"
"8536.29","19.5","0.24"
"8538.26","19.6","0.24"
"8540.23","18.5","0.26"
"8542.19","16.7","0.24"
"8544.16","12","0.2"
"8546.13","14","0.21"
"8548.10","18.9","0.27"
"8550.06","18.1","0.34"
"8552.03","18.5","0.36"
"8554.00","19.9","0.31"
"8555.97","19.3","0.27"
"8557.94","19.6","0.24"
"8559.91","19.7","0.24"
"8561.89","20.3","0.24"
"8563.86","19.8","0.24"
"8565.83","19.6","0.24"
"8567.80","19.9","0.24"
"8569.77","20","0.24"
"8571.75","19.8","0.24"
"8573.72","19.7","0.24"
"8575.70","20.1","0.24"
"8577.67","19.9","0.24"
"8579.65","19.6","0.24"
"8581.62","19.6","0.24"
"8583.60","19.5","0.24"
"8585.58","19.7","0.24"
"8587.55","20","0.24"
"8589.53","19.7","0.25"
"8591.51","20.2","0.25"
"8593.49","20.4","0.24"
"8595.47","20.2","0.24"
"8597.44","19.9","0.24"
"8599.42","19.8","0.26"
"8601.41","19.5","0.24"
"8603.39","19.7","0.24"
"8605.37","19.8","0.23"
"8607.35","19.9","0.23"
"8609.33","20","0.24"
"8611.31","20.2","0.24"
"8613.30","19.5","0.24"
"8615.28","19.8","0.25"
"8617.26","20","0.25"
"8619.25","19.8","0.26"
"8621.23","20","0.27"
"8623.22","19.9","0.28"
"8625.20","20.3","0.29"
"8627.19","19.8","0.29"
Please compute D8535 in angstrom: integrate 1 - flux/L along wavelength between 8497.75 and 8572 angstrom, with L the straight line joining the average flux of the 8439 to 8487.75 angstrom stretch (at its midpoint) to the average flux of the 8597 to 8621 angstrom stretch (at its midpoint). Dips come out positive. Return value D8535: 3.5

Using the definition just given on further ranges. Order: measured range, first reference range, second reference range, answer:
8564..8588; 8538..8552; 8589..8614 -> -1.7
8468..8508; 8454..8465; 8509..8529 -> 0.7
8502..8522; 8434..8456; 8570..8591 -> 0.2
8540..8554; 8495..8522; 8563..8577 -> 2.0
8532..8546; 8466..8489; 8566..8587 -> 1.5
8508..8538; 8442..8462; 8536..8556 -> -2.3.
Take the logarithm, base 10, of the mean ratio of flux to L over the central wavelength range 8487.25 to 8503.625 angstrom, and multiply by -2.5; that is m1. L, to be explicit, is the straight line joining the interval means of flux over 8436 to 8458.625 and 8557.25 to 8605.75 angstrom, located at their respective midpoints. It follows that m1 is 0.04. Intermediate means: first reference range 19.5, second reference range 19.8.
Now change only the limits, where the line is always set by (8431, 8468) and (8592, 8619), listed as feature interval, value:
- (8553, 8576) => 0.00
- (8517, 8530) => 0.02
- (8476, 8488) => -0.01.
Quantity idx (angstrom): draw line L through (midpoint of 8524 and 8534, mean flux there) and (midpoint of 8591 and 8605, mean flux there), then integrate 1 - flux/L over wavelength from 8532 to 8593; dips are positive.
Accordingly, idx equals 2.3 angstrom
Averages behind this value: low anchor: 19.7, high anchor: 19.9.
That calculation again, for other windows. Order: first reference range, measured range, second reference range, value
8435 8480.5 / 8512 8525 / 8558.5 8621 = 0.30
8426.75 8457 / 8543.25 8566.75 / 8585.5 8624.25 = 1.75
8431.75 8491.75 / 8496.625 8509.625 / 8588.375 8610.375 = 0.76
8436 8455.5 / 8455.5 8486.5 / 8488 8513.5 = -0.83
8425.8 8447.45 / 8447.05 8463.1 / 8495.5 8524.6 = -0.64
